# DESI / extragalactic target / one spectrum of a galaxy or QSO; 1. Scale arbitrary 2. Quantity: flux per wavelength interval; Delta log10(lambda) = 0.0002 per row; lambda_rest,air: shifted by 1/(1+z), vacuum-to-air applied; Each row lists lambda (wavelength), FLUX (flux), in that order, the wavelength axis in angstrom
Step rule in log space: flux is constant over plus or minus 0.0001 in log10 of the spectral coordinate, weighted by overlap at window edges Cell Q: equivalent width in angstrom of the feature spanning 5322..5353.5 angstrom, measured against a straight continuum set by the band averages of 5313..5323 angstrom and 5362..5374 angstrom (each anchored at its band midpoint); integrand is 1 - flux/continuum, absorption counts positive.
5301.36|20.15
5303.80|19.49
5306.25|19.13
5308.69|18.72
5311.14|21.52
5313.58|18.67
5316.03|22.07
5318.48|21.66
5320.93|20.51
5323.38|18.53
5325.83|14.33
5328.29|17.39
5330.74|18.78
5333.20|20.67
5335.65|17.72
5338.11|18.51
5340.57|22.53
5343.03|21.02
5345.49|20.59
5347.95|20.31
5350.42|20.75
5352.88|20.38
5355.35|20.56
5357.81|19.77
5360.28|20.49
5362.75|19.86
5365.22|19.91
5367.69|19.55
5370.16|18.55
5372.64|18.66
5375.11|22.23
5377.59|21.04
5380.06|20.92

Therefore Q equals 1.22 angstrom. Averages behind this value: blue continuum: 20.7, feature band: 19.3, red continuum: 19.3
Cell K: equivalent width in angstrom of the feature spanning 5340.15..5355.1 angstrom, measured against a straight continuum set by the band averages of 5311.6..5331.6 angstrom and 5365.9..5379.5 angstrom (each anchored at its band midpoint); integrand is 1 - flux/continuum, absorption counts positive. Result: -0.9 angstrom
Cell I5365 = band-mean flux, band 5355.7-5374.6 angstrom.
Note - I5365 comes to 19.7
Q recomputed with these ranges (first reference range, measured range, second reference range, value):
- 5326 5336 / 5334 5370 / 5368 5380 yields -1.7 angstrom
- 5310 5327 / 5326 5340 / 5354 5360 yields 1.0 angstrom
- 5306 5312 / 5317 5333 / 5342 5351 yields 1.1 angstrom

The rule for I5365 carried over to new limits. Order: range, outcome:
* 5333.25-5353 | 20.2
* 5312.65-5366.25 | 19.8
